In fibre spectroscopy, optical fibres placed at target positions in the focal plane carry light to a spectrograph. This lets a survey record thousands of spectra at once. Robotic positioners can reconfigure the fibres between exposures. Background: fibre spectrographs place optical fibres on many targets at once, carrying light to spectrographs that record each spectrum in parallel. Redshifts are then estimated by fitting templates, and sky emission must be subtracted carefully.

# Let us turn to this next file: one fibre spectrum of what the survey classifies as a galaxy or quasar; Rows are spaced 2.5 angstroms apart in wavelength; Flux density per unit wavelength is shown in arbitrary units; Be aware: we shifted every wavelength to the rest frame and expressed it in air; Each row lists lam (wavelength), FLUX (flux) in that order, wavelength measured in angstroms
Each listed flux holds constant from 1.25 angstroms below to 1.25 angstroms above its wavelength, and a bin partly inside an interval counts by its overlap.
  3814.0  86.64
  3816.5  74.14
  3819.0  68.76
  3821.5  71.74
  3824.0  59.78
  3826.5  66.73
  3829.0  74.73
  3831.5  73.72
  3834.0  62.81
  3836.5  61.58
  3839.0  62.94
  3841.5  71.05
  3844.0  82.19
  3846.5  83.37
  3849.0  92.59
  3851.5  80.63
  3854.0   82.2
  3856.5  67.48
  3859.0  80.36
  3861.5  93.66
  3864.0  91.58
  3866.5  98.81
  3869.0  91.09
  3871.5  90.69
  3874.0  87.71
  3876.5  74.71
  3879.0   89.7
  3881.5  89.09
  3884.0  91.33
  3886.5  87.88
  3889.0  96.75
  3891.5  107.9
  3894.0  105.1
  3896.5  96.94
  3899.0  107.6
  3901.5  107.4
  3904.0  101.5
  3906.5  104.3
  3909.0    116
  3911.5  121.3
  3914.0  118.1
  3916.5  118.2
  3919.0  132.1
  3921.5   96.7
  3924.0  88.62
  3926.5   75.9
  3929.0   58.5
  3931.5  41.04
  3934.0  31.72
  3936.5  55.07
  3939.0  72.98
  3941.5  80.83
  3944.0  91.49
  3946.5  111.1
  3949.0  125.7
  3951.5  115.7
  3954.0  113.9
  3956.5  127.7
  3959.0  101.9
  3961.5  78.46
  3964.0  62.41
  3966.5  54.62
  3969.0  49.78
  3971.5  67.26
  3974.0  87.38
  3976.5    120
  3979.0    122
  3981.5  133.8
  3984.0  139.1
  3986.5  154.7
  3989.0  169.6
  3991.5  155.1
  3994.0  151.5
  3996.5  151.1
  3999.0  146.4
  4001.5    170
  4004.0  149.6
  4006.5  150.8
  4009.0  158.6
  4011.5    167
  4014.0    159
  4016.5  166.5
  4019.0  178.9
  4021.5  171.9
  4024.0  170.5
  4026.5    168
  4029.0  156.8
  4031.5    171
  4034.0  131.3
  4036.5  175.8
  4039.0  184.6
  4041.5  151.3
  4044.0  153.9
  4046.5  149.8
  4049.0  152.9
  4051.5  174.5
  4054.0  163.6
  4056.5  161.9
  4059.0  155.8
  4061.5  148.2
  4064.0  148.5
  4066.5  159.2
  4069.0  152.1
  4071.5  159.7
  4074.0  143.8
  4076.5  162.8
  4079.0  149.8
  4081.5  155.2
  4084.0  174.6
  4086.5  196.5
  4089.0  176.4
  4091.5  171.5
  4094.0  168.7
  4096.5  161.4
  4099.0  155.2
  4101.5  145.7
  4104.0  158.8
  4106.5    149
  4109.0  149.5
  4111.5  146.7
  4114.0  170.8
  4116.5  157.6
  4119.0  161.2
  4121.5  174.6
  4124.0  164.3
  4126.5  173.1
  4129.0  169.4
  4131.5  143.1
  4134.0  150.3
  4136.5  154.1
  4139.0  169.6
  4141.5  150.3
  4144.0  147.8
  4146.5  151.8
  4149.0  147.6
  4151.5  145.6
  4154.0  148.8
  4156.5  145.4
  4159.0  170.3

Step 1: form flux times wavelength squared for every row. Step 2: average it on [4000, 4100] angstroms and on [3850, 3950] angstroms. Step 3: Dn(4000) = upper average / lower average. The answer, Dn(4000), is 1.9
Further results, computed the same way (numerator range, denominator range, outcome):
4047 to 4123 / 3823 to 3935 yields 2.03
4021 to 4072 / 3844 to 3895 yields 1.97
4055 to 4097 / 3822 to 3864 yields 2.42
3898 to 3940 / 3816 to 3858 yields 1.30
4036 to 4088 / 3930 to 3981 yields 1.96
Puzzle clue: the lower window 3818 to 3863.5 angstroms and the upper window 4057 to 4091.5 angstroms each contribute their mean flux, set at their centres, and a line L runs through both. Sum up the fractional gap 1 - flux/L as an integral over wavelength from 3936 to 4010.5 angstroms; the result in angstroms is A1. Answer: 4.9 angstroms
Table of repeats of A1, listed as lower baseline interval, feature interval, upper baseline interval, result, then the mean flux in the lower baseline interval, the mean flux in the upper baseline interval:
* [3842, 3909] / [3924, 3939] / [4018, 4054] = 7.64 angstroms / 91.9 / 164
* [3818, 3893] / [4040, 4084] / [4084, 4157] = -4.43 angstroms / 81.2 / 159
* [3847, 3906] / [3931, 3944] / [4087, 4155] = 5.76 angstroms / 91.9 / 158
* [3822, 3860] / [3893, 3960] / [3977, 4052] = 9.88 angstroms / 73.4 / 157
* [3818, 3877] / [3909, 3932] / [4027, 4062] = 2.17 angstroms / 78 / 160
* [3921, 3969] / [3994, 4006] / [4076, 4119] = -4.63 angstroms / 82.3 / 162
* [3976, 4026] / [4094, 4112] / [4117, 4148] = 0.50 angstroms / 155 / 159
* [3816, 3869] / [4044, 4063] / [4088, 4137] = -2.13 angstroms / 76.6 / 160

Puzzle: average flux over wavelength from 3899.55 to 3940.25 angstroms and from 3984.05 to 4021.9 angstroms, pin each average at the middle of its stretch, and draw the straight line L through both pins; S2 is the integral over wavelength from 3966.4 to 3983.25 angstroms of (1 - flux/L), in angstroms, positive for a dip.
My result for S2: 5.2 angstroms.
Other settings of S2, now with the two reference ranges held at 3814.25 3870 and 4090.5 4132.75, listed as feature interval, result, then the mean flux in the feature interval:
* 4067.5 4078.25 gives -0.5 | 154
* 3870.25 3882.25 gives 0.2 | 86.3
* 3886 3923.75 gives -4.4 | 108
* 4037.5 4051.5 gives -2.1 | 160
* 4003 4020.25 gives -4.3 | 162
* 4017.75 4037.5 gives -4.6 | 165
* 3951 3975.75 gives 6.1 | 85.7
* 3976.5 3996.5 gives -3.9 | 145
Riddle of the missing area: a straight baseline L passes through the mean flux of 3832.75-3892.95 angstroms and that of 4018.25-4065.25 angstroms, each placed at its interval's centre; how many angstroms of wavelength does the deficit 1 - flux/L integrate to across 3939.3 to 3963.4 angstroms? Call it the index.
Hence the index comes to 3.9 angstroms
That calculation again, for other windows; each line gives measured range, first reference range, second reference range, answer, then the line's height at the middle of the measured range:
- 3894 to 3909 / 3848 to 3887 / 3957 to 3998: -1.6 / 94.9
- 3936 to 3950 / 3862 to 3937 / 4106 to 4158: 1.9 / 105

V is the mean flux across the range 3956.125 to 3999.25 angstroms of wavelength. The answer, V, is 114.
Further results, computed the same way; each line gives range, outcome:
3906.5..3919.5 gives 119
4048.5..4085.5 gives 158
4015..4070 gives 161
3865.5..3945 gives 91.4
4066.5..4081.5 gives 154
